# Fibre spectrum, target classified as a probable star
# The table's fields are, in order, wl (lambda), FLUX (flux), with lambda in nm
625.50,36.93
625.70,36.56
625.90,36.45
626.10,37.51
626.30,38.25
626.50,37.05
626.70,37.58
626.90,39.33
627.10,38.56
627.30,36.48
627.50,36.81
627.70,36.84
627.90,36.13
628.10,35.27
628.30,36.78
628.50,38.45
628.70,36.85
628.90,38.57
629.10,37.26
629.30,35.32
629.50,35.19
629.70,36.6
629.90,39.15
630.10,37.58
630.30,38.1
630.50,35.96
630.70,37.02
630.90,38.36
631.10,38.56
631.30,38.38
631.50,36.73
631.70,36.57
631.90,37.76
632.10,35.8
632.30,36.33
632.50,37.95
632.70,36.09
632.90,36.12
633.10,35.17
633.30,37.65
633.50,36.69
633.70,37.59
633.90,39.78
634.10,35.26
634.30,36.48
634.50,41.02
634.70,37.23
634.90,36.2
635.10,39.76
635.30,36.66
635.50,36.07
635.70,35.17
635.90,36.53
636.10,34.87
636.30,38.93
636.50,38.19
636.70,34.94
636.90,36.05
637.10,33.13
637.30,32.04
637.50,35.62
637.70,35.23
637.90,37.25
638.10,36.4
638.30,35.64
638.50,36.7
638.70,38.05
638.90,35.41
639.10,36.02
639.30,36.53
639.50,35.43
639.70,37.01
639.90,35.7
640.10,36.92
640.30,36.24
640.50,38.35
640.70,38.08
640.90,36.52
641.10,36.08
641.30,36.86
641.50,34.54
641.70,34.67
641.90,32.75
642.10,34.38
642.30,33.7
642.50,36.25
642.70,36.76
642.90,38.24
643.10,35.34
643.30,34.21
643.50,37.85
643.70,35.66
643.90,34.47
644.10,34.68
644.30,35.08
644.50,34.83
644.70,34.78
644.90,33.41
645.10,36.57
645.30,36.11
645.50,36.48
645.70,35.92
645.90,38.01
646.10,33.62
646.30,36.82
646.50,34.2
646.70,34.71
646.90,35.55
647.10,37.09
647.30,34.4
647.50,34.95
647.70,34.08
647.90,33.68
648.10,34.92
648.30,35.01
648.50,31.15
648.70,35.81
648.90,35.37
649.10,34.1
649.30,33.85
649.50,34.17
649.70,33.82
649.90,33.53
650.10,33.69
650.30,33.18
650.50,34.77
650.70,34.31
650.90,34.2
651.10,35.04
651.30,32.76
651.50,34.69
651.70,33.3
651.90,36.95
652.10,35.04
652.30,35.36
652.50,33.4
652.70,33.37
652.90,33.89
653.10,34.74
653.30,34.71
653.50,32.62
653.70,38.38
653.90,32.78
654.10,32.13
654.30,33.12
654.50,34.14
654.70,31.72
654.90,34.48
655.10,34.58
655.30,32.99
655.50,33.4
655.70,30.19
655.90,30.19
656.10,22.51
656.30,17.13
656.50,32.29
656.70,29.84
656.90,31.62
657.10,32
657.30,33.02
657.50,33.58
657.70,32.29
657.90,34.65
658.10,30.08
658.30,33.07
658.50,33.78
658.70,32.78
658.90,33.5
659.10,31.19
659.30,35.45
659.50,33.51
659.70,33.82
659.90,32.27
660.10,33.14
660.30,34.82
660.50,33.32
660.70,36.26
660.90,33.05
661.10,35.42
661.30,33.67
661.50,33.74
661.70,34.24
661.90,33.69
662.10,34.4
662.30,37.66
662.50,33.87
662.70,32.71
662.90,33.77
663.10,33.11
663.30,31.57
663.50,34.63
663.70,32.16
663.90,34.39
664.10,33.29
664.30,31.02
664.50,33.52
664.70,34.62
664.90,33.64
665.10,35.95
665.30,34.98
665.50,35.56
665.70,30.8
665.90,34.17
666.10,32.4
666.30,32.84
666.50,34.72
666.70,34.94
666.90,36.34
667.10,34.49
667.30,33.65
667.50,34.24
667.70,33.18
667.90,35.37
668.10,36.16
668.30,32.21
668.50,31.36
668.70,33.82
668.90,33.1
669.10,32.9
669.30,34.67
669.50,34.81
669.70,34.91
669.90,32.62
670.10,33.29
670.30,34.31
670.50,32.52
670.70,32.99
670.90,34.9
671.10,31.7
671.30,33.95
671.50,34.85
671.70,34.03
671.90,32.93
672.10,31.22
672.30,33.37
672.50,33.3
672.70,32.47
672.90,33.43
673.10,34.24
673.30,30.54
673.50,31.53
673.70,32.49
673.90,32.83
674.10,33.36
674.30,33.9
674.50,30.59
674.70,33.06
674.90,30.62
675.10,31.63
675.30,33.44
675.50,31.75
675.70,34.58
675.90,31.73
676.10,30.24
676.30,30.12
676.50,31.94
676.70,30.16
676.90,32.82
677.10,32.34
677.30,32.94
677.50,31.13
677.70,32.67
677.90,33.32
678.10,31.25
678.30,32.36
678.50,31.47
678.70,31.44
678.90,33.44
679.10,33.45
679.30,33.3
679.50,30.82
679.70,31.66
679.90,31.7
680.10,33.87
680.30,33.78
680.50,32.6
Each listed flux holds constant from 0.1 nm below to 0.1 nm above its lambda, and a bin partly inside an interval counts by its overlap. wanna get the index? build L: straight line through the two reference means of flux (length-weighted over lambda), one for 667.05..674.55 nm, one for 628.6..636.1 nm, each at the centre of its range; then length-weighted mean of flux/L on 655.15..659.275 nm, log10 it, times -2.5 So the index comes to 0.12 mag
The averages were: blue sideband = 37.1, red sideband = 33.3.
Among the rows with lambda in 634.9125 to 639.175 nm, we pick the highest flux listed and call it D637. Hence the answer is 39.76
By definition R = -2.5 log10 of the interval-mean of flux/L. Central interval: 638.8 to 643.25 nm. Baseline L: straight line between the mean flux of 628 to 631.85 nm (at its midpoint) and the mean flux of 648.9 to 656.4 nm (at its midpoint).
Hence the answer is -0.02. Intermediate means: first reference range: 37.2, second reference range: 33.1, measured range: 36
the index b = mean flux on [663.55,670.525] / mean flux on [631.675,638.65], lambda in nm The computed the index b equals 0.93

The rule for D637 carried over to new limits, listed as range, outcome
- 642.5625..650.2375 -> 38.24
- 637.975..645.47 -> 38.35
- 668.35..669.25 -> 33.82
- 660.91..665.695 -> 37.66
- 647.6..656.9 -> 38.38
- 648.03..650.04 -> 35.81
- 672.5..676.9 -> 34.58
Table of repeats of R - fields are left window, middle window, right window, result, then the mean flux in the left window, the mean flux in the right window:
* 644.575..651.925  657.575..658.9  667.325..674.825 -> 0.04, 34.7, 33.3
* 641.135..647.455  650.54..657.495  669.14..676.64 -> 0.06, 35.4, 32.8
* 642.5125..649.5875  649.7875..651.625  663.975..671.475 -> 0.03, 35.2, 33.8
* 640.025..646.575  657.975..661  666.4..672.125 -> 0.04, 35.7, 33.8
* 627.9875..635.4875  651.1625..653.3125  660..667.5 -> 0.02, 37.2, 34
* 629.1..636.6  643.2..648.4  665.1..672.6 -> 0.02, 37.1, 33.7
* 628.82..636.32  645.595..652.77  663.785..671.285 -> 0.03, 37.1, 33.8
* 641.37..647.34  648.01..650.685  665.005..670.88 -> 0.03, 35.4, 33.9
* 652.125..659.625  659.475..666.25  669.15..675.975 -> -0.04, 32.4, 33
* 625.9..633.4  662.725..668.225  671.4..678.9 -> -0.02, 37.1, 32.3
